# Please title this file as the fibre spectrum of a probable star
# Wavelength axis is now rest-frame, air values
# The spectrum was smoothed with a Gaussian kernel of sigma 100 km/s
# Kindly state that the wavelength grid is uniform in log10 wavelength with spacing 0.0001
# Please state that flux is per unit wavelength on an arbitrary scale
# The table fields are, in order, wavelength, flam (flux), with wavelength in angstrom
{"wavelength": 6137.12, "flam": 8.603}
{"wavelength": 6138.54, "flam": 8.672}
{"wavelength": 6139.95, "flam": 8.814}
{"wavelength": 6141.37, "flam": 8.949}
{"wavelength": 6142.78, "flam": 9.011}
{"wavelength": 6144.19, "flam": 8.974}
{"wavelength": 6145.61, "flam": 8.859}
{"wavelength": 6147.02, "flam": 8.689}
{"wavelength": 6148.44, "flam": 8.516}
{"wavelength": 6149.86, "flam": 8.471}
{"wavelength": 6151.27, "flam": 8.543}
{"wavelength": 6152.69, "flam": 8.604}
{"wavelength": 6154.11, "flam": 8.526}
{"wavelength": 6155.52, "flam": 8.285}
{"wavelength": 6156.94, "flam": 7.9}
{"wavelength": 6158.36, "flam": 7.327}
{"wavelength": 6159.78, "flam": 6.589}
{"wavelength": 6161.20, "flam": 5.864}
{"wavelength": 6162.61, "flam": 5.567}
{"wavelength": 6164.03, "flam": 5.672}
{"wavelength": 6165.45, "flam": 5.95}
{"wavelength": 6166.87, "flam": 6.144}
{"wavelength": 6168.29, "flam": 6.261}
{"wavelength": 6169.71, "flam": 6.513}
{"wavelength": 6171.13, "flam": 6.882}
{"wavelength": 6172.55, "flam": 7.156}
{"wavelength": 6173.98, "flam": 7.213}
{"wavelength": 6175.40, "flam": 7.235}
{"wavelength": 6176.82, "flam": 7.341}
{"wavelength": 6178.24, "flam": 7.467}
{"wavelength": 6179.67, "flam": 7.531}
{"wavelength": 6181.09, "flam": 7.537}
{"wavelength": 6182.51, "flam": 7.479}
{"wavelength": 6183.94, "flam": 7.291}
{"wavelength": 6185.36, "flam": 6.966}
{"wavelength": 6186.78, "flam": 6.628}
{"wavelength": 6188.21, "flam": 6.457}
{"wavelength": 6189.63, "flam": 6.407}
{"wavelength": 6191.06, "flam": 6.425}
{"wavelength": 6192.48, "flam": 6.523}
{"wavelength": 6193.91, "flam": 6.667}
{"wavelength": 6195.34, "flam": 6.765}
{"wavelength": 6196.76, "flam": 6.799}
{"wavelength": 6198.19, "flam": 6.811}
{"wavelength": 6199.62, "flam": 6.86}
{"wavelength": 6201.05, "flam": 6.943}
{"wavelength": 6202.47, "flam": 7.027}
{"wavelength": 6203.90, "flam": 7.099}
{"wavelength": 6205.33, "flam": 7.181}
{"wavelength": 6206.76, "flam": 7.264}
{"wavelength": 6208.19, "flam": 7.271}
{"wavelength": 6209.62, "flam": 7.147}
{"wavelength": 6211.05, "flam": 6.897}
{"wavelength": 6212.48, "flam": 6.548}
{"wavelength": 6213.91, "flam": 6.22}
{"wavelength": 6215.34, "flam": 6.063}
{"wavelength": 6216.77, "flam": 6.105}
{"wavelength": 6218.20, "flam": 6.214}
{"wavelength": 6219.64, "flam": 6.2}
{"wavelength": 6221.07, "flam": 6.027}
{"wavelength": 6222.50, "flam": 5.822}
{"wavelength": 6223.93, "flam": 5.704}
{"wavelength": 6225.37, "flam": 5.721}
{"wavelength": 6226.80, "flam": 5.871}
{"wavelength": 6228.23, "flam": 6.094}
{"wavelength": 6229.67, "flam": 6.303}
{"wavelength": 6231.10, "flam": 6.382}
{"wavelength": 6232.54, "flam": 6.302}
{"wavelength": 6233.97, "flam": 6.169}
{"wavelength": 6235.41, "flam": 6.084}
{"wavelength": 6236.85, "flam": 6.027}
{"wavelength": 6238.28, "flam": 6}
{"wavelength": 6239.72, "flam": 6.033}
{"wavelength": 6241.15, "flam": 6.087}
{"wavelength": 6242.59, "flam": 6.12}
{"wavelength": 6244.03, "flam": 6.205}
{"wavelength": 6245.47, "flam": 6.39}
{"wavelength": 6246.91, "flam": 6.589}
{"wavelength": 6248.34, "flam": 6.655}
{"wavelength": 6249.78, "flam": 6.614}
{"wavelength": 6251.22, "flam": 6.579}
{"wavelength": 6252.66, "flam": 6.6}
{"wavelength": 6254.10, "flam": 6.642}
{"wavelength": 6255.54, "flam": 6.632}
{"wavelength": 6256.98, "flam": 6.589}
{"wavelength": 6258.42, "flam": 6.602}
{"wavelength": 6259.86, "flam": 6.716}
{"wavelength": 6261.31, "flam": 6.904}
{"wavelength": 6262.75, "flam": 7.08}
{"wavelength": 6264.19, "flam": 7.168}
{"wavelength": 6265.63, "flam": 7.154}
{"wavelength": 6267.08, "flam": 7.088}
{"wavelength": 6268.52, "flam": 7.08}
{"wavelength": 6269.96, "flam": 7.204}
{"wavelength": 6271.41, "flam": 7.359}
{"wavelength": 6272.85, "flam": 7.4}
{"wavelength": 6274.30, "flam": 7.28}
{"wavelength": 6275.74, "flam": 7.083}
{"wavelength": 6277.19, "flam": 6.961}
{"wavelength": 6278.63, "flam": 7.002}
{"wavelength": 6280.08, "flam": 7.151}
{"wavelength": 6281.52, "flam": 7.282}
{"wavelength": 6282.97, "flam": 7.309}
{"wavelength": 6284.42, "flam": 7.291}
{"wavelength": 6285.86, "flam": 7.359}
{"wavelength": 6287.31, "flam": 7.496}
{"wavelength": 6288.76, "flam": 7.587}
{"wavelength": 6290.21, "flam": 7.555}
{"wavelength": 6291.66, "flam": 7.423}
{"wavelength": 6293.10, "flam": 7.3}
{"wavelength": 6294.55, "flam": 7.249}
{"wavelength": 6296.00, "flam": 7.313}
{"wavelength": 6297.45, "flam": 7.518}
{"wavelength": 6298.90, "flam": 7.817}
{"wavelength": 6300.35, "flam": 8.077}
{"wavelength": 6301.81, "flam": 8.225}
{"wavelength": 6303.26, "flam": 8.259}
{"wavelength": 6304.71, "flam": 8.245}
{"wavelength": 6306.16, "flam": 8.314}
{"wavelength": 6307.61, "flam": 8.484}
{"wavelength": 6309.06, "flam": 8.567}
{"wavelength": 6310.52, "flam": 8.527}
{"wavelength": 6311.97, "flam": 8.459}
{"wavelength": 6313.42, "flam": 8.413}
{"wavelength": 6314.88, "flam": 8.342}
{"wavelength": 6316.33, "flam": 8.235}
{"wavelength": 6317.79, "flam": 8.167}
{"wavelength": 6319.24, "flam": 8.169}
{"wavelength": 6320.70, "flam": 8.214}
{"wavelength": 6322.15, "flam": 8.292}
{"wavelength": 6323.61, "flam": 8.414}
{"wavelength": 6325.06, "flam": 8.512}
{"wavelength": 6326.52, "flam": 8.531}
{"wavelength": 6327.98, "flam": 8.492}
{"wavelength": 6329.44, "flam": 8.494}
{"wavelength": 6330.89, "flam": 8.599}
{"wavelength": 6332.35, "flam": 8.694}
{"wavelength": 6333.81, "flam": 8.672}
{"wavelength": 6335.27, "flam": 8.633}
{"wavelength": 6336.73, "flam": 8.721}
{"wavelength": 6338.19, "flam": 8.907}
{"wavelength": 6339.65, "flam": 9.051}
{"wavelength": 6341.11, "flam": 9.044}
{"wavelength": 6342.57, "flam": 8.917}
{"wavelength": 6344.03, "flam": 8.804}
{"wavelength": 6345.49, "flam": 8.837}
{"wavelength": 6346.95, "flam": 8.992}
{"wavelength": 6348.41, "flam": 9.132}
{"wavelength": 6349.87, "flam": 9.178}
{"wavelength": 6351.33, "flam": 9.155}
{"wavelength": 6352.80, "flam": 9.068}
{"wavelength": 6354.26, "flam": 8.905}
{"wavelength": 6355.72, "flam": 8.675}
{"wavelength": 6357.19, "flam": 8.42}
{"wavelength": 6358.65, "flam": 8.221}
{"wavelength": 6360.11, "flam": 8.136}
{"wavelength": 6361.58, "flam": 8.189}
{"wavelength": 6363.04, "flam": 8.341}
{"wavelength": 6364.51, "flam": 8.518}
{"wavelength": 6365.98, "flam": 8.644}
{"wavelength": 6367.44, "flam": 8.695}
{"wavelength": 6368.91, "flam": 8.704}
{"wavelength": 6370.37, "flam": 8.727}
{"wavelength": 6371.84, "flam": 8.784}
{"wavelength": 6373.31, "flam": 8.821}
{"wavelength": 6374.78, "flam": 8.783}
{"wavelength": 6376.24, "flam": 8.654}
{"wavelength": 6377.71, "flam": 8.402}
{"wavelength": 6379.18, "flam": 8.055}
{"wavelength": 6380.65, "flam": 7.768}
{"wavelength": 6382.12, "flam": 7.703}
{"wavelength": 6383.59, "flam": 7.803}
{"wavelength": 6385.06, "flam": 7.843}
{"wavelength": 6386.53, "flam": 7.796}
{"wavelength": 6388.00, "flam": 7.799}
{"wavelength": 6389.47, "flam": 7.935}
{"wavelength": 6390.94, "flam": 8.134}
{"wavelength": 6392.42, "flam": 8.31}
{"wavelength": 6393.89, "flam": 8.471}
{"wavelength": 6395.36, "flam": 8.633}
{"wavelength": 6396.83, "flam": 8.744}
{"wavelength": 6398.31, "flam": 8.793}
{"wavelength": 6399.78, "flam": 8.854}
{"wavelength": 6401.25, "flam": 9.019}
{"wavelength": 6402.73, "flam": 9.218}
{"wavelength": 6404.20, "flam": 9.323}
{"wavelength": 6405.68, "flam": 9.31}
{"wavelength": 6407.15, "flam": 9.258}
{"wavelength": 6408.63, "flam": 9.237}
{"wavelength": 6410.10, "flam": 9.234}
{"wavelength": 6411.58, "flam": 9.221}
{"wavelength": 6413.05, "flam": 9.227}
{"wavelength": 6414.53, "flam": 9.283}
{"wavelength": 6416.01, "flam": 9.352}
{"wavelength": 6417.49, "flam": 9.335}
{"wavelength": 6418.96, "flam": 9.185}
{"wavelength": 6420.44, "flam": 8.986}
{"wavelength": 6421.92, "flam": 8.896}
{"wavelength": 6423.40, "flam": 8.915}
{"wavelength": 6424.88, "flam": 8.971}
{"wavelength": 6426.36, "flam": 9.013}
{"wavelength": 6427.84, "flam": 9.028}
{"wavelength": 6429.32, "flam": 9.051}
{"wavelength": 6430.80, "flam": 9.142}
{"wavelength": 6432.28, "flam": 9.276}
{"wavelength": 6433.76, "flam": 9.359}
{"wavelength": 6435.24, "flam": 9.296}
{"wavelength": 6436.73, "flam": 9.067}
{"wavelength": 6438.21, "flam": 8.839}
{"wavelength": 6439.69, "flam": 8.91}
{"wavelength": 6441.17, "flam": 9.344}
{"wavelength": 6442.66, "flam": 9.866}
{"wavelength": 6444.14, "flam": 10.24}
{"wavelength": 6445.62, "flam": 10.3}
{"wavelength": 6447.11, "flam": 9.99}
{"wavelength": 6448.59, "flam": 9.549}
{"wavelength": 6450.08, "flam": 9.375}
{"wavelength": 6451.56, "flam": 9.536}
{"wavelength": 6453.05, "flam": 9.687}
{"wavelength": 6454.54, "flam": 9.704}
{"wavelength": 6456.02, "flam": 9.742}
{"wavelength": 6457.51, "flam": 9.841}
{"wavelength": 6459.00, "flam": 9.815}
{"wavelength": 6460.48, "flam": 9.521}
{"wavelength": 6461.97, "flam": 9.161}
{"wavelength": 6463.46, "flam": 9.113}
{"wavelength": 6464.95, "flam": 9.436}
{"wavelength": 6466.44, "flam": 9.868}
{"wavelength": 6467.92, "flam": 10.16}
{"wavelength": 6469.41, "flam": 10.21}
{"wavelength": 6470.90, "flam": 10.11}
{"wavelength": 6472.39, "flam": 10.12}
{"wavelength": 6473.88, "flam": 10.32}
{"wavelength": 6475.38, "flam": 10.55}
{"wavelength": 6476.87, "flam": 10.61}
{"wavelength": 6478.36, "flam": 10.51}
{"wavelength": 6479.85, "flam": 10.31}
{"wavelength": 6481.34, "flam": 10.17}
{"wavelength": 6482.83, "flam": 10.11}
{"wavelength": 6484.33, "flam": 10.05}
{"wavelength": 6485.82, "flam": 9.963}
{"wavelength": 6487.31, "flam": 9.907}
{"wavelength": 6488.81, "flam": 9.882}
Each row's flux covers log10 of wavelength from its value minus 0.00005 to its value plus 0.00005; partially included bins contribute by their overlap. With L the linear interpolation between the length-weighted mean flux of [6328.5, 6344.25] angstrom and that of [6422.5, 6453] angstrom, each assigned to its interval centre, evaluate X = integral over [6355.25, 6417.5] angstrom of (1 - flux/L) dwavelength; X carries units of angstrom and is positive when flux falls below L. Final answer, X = 3.1 angstrom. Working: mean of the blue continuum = 8.77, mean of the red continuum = 9.36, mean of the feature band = 8.6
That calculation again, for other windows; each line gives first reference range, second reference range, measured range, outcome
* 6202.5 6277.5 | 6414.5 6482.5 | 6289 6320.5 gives -2.16 angstrom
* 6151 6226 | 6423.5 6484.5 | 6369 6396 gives 1.97 angstrom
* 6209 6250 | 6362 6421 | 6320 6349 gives -3.29 angstrom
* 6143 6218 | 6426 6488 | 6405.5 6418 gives 0.04 angstrom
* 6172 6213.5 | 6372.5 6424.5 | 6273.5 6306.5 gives 1.20 angstrom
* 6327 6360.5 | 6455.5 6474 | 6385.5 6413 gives 1.49 angstrom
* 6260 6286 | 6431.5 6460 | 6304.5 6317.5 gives -1.20 angstrom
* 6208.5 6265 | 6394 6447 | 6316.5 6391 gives -3.33 angstrom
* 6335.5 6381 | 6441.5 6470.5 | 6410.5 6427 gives 0.38 angstrom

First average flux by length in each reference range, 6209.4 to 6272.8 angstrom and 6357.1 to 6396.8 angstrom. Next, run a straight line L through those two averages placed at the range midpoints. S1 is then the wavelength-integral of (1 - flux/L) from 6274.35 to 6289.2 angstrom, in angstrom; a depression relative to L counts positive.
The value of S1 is -0.5 angstrom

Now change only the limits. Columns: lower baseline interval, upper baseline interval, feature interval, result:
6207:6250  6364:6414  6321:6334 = -1.3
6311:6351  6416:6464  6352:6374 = 0.6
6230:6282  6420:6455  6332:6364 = -2.9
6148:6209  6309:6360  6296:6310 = 0.3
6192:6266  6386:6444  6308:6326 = -1.6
